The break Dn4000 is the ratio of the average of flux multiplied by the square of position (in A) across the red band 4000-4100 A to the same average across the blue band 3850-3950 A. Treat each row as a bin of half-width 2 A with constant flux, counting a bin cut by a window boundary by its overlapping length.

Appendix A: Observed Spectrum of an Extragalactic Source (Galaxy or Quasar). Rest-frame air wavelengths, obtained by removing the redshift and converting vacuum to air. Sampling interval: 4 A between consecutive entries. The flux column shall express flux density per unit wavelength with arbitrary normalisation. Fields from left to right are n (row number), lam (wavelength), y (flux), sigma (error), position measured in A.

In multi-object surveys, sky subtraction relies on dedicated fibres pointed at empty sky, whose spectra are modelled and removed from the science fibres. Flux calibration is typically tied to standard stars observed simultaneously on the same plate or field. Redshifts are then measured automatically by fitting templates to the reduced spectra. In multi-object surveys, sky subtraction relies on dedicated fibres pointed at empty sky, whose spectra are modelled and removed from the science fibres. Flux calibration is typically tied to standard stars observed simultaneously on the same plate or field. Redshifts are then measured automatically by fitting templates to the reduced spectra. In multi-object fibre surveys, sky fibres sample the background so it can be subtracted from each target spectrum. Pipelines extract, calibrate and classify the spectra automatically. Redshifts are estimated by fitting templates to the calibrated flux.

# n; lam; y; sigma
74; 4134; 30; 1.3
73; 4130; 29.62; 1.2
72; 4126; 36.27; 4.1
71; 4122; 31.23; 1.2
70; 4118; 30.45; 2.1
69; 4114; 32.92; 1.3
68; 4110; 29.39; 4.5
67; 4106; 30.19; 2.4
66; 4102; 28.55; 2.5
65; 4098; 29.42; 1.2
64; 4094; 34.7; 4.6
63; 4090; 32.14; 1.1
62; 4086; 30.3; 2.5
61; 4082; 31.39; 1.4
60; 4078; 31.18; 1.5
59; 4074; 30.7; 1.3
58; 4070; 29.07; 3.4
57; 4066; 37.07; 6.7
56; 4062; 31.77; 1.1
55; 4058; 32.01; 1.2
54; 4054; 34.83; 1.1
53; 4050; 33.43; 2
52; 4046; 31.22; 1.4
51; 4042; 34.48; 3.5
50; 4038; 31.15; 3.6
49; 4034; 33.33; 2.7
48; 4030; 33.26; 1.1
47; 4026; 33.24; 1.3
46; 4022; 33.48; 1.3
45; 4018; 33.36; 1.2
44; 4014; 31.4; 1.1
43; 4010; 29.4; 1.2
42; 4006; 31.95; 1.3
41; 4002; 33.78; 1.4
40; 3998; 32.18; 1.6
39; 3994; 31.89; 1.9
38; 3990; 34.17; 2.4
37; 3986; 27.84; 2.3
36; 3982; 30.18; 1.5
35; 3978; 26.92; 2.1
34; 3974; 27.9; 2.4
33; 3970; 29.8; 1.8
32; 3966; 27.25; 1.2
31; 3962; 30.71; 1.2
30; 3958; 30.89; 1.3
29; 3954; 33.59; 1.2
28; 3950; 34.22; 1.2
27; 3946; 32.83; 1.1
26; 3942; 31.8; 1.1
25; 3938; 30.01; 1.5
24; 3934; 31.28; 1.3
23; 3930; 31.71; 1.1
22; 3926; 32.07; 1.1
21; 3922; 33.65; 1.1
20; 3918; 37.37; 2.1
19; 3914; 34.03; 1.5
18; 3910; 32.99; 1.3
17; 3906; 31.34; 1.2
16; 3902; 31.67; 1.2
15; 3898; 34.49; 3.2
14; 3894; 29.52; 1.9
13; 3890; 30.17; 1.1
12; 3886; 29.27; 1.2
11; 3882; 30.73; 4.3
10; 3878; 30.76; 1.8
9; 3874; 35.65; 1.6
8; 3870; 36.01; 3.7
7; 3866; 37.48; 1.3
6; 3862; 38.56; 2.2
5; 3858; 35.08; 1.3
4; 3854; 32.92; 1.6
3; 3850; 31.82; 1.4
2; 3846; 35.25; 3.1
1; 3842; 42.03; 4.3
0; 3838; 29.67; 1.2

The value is 1.06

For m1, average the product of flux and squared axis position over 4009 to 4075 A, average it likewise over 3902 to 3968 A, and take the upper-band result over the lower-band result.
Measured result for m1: 1.07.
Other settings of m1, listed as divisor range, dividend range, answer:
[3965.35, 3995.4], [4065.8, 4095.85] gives 1.13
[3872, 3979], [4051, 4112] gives 1.08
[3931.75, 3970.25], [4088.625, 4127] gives 1.08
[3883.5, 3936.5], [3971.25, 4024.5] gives 1.01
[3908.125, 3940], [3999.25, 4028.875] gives 1.03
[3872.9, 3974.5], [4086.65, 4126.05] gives 1.08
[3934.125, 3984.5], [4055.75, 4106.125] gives 1.10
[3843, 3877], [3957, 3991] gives 0.88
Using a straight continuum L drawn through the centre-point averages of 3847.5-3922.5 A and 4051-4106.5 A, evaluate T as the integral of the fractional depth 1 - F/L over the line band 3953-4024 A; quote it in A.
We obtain 3.48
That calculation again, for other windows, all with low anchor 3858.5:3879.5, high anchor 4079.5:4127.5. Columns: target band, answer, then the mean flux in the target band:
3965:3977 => 2.0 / 28.3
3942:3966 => 1.6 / 32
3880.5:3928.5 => 3.8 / 32.3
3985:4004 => 0.7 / 32.2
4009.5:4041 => 0.3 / 32.5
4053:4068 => -0.8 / 33.9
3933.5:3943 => 1.0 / 30.9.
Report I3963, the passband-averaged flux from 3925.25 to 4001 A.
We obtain 30.9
